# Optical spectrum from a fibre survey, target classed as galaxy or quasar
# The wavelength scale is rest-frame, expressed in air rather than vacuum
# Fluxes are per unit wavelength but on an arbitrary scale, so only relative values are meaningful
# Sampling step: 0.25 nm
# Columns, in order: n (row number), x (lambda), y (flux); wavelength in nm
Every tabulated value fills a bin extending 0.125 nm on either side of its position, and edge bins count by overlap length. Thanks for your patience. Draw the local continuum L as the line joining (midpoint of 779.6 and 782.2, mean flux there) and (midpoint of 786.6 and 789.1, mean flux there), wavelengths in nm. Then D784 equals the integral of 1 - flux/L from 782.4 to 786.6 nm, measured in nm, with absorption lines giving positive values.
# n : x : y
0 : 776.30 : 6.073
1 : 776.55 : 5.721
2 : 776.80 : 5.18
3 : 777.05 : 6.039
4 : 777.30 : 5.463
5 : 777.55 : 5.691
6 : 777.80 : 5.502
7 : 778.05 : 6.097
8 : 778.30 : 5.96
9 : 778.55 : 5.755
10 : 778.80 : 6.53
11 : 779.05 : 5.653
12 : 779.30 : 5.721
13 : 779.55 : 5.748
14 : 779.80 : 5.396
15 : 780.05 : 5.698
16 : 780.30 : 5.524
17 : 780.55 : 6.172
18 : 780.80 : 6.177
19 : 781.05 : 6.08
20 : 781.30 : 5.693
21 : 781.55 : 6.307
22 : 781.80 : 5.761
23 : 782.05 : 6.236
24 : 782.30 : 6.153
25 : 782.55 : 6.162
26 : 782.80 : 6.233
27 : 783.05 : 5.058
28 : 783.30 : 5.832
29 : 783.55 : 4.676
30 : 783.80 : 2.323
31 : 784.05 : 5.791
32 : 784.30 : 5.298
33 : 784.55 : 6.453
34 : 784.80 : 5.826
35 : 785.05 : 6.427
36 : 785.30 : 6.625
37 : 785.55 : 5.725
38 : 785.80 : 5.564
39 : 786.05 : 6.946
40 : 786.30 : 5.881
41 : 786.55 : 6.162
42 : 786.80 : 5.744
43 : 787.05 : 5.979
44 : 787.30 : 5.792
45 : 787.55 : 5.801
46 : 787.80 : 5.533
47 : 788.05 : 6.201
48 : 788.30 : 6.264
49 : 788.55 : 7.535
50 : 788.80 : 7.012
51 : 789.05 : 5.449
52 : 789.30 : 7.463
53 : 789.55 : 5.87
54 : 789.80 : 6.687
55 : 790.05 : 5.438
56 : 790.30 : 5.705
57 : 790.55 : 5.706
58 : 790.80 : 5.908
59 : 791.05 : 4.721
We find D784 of 0.23 nm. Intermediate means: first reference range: 5.9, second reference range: 6.15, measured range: 5.7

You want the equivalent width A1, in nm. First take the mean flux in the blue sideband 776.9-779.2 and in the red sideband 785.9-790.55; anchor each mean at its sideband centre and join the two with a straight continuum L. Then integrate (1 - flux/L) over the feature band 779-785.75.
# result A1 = 0.29 nm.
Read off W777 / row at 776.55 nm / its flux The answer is 5.721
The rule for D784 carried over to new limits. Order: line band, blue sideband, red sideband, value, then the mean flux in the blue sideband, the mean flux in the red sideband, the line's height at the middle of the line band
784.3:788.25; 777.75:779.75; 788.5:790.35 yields 0.13 nm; 5.87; 6.38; 6.23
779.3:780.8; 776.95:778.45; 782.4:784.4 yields -0.06 nm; 5.79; 5.18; 5.54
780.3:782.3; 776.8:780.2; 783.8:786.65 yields -0.07 nm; 5.76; 5.9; 5.82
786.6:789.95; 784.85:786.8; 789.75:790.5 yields -0.16 nm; 6.15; 5.85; 5.98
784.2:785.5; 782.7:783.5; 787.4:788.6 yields -0.07 nm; 5.59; 6.18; 5.8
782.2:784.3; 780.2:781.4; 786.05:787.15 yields 0.25 nm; 5.94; 6.05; 5.99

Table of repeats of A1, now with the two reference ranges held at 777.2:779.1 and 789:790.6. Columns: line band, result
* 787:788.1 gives 0.039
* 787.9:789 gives -0.104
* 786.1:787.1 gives 0.001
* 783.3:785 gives 0.226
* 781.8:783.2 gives -0.003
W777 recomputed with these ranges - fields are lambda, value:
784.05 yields 5.791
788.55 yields 7.535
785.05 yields 6.427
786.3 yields 5.881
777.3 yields 5.463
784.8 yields 5.826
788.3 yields 6.264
